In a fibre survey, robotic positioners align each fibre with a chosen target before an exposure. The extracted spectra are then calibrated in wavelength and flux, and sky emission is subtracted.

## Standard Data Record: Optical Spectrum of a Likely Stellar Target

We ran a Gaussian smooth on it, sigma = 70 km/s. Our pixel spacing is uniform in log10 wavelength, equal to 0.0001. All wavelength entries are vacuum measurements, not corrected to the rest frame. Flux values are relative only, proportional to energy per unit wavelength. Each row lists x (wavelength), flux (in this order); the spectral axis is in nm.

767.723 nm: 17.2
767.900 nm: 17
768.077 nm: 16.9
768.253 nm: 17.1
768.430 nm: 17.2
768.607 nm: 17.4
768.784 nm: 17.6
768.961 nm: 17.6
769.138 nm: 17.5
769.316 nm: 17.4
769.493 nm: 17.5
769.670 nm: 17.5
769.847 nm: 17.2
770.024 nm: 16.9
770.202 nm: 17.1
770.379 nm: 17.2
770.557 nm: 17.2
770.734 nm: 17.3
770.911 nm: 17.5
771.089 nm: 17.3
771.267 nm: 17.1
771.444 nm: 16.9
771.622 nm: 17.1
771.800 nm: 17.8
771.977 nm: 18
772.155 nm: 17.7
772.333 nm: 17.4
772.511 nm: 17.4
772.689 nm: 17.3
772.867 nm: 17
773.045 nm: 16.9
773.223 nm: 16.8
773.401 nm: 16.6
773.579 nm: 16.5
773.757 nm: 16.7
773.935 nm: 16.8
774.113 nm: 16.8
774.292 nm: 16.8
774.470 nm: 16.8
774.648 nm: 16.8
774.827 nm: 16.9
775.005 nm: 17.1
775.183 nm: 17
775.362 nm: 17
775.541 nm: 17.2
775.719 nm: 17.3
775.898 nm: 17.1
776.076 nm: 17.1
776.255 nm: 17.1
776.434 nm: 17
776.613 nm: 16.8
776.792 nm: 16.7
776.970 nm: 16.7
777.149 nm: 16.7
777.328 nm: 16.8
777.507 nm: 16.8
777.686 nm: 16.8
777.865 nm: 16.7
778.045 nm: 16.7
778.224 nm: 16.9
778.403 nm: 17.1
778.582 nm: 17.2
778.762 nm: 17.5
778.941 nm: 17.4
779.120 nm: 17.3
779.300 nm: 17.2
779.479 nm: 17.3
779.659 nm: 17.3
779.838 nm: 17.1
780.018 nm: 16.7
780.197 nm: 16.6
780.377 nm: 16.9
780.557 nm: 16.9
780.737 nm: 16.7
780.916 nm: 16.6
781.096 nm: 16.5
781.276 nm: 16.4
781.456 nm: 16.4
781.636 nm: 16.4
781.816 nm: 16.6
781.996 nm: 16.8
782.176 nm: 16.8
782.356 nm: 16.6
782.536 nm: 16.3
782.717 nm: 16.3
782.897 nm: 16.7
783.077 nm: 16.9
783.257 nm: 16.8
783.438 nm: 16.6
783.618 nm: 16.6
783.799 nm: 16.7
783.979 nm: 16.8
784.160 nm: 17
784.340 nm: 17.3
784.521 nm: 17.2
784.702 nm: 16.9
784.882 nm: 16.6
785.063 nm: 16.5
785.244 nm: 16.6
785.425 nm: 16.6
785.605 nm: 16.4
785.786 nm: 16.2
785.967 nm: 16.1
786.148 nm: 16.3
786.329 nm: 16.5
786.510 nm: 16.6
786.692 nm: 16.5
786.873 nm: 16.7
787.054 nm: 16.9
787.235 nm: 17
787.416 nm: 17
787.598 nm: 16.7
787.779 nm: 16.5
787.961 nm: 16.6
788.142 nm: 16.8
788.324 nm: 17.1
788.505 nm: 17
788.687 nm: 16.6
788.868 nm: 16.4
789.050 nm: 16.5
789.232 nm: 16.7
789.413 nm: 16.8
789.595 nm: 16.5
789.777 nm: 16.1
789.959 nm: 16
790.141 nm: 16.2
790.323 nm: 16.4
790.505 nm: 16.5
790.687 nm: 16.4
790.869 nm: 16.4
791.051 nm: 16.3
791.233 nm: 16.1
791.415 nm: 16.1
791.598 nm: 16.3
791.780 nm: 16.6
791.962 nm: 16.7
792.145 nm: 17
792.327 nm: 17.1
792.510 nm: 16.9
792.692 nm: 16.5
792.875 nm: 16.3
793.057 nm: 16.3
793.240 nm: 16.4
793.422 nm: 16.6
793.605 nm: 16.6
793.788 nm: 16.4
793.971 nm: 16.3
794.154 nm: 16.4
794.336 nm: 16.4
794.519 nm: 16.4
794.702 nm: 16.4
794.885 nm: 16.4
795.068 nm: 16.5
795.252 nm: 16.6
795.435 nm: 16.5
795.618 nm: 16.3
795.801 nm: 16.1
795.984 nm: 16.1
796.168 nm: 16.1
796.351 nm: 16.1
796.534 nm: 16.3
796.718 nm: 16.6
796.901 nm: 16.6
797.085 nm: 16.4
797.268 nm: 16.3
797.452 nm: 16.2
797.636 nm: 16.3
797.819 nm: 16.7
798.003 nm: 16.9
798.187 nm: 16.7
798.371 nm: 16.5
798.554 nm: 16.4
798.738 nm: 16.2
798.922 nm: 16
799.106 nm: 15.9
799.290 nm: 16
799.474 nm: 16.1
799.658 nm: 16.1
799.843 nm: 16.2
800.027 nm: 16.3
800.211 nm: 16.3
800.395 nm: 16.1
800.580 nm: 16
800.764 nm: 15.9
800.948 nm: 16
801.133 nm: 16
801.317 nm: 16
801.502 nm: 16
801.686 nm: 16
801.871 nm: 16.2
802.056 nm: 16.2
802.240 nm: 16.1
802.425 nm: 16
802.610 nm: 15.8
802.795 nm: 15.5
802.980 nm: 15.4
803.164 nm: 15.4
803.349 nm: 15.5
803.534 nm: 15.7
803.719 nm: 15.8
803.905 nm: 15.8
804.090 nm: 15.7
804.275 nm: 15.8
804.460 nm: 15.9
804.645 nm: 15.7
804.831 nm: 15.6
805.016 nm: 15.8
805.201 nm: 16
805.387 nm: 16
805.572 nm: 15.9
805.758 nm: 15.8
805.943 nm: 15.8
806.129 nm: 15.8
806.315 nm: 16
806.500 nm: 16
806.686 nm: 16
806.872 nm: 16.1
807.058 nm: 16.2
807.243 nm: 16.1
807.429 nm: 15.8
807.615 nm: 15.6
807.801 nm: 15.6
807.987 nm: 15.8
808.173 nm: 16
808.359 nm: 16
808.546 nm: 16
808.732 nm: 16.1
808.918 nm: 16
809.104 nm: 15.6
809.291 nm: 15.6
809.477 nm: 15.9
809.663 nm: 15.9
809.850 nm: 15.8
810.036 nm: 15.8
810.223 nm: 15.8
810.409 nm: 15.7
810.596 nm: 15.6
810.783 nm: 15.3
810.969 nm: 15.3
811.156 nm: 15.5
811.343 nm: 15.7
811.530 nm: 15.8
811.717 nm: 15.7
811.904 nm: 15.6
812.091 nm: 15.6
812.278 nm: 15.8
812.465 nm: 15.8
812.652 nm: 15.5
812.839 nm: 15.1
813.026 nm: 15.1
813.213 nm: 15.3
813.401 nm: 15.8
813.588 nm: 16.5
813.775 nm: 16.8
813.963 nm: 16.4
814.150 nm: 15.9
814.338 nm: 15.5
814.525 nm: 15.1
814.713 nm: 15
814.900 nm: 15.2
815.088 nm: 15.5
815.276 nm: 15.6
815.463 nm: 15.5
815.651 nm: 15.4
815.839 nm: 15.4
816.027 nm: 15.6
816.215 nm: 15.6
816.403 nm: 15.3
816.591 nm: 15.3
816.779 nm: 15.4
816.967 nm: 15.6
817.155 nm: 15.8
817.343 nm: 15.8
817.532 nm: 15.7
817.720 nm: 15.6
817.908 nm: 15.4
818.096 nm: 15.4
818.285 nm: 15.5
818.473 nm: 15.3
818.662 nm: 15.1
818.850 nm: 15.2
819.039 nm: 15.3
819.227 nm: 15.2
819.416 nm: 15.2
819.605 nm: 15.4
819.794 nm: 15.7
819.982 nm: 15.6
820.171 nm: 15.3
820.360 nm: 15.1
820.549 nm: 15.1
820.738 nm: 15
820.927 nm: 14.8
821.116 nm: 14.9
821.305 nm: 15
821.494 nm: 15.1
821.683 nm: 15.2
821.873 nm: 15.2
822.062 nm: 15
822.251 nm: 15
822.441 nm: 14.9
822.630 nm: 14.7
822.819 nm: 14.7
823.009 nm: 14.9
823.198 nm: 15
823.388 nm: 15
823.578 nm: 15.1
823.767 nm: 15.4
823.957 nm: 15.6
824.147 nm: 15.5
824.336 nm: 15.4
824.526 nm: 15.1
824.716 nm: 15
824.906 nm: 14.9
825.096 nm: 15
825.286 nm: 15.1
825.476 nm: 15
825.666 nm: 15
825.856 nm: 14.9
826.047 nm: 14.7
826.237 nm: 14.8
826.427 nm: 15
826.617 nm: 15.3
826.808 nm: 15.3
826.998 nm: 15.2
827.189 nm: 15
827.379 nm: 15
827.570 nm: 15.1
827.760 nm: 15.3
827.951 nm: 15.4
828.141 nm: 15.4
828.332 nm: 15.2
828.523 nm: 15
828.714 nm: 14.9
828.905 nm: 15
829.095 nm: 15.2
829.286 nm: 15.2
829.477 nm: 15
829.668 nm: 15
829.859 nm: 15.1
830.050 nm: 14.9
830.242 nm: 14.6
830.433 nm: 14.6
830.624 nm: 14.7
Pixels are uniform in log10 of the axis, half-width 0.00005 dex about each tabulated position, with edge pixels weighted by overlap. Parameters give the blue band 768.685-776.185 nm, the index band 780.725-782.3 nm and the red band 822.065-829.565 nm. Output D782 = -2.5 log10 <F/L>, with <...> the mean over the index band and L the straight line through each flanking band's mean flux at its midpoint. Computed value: 0.01 mag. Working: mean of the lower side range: 17.2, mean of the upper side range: 15.1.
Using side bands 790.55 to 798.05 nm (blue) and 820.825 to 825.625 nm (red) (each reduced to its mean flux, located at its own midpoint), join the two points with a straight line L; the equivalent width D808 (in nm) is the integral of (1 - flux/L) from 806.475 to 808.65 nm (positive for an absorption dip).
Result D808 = -0.02 nm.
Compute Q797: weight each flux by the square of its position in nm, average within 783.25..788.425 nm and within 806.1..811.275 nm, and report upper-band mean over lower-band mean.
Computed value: 1.0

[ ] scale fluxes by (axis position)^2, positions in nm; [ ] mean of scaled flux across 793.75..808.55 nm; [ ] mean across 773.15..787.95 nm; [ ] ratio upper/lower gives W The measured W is 1.01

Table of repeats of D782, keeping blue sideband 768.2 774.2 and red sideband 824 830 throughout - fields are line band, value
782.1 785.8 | 0.00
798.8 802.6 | 0.00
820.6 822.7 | 0.02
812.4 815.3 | 0.00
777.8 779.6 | -0.01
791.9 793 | -0.02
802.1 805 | 0.02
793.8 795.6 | -0.01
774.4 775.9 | 0.00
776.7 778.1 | 0.02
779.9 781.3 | 0.01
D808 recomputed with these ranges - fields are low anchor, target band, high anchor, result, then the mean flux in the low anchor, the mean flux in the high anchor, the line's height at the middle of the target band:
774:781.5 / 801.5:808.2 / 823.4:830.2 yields 0.03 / 16.9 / 15.1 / 15.9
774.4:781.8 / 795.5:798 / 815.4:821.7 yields -0.02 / 16.9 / 15.3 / 16.2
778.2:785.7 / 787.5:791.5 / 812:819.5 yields 0.01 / 16.8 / 15.5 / 16.5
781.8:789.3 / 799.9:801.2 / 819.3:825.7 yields 0.00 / 16.7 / 15.1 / 16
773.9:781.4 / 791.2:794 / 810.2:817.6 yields -0.03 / 16.9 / 15.6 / 16.4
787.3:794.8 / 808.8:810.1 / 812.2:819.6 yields 0.00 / 16.5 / 15.5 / 15.8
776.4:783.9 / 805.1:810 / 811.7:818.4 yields -0.02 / 16.8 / 15.6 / 15.8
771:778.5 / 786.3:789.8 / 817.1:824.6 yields -0.04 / 17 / 15.2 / 16.5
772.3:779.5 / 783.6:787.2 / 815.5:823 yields -0.01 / 17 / 15.3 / 16.6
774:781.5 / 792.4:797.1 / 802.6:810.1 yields -0.04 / 16.9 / 15.8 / 16.3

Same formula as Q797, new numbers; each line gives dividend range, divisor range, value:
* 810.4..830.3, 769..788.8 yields 1.00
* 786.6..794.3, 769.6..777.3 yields 1.01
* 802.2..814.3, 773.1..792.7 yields 1.01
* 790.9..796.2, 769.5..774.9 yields 1.01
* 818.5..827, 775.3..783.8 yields 1.00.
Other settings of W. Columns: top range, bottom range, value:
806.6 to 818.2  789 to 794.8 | 1.00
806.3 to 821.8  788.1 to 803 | 1.00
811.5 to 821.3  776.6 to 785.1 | 1.01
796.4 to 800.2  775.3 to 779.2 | 1.01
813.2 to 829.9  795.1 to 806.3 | 1.00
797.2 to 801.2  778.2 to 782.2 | 1.01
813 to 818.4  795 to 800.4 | 1.00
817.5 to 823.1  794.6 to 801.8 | 0.99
